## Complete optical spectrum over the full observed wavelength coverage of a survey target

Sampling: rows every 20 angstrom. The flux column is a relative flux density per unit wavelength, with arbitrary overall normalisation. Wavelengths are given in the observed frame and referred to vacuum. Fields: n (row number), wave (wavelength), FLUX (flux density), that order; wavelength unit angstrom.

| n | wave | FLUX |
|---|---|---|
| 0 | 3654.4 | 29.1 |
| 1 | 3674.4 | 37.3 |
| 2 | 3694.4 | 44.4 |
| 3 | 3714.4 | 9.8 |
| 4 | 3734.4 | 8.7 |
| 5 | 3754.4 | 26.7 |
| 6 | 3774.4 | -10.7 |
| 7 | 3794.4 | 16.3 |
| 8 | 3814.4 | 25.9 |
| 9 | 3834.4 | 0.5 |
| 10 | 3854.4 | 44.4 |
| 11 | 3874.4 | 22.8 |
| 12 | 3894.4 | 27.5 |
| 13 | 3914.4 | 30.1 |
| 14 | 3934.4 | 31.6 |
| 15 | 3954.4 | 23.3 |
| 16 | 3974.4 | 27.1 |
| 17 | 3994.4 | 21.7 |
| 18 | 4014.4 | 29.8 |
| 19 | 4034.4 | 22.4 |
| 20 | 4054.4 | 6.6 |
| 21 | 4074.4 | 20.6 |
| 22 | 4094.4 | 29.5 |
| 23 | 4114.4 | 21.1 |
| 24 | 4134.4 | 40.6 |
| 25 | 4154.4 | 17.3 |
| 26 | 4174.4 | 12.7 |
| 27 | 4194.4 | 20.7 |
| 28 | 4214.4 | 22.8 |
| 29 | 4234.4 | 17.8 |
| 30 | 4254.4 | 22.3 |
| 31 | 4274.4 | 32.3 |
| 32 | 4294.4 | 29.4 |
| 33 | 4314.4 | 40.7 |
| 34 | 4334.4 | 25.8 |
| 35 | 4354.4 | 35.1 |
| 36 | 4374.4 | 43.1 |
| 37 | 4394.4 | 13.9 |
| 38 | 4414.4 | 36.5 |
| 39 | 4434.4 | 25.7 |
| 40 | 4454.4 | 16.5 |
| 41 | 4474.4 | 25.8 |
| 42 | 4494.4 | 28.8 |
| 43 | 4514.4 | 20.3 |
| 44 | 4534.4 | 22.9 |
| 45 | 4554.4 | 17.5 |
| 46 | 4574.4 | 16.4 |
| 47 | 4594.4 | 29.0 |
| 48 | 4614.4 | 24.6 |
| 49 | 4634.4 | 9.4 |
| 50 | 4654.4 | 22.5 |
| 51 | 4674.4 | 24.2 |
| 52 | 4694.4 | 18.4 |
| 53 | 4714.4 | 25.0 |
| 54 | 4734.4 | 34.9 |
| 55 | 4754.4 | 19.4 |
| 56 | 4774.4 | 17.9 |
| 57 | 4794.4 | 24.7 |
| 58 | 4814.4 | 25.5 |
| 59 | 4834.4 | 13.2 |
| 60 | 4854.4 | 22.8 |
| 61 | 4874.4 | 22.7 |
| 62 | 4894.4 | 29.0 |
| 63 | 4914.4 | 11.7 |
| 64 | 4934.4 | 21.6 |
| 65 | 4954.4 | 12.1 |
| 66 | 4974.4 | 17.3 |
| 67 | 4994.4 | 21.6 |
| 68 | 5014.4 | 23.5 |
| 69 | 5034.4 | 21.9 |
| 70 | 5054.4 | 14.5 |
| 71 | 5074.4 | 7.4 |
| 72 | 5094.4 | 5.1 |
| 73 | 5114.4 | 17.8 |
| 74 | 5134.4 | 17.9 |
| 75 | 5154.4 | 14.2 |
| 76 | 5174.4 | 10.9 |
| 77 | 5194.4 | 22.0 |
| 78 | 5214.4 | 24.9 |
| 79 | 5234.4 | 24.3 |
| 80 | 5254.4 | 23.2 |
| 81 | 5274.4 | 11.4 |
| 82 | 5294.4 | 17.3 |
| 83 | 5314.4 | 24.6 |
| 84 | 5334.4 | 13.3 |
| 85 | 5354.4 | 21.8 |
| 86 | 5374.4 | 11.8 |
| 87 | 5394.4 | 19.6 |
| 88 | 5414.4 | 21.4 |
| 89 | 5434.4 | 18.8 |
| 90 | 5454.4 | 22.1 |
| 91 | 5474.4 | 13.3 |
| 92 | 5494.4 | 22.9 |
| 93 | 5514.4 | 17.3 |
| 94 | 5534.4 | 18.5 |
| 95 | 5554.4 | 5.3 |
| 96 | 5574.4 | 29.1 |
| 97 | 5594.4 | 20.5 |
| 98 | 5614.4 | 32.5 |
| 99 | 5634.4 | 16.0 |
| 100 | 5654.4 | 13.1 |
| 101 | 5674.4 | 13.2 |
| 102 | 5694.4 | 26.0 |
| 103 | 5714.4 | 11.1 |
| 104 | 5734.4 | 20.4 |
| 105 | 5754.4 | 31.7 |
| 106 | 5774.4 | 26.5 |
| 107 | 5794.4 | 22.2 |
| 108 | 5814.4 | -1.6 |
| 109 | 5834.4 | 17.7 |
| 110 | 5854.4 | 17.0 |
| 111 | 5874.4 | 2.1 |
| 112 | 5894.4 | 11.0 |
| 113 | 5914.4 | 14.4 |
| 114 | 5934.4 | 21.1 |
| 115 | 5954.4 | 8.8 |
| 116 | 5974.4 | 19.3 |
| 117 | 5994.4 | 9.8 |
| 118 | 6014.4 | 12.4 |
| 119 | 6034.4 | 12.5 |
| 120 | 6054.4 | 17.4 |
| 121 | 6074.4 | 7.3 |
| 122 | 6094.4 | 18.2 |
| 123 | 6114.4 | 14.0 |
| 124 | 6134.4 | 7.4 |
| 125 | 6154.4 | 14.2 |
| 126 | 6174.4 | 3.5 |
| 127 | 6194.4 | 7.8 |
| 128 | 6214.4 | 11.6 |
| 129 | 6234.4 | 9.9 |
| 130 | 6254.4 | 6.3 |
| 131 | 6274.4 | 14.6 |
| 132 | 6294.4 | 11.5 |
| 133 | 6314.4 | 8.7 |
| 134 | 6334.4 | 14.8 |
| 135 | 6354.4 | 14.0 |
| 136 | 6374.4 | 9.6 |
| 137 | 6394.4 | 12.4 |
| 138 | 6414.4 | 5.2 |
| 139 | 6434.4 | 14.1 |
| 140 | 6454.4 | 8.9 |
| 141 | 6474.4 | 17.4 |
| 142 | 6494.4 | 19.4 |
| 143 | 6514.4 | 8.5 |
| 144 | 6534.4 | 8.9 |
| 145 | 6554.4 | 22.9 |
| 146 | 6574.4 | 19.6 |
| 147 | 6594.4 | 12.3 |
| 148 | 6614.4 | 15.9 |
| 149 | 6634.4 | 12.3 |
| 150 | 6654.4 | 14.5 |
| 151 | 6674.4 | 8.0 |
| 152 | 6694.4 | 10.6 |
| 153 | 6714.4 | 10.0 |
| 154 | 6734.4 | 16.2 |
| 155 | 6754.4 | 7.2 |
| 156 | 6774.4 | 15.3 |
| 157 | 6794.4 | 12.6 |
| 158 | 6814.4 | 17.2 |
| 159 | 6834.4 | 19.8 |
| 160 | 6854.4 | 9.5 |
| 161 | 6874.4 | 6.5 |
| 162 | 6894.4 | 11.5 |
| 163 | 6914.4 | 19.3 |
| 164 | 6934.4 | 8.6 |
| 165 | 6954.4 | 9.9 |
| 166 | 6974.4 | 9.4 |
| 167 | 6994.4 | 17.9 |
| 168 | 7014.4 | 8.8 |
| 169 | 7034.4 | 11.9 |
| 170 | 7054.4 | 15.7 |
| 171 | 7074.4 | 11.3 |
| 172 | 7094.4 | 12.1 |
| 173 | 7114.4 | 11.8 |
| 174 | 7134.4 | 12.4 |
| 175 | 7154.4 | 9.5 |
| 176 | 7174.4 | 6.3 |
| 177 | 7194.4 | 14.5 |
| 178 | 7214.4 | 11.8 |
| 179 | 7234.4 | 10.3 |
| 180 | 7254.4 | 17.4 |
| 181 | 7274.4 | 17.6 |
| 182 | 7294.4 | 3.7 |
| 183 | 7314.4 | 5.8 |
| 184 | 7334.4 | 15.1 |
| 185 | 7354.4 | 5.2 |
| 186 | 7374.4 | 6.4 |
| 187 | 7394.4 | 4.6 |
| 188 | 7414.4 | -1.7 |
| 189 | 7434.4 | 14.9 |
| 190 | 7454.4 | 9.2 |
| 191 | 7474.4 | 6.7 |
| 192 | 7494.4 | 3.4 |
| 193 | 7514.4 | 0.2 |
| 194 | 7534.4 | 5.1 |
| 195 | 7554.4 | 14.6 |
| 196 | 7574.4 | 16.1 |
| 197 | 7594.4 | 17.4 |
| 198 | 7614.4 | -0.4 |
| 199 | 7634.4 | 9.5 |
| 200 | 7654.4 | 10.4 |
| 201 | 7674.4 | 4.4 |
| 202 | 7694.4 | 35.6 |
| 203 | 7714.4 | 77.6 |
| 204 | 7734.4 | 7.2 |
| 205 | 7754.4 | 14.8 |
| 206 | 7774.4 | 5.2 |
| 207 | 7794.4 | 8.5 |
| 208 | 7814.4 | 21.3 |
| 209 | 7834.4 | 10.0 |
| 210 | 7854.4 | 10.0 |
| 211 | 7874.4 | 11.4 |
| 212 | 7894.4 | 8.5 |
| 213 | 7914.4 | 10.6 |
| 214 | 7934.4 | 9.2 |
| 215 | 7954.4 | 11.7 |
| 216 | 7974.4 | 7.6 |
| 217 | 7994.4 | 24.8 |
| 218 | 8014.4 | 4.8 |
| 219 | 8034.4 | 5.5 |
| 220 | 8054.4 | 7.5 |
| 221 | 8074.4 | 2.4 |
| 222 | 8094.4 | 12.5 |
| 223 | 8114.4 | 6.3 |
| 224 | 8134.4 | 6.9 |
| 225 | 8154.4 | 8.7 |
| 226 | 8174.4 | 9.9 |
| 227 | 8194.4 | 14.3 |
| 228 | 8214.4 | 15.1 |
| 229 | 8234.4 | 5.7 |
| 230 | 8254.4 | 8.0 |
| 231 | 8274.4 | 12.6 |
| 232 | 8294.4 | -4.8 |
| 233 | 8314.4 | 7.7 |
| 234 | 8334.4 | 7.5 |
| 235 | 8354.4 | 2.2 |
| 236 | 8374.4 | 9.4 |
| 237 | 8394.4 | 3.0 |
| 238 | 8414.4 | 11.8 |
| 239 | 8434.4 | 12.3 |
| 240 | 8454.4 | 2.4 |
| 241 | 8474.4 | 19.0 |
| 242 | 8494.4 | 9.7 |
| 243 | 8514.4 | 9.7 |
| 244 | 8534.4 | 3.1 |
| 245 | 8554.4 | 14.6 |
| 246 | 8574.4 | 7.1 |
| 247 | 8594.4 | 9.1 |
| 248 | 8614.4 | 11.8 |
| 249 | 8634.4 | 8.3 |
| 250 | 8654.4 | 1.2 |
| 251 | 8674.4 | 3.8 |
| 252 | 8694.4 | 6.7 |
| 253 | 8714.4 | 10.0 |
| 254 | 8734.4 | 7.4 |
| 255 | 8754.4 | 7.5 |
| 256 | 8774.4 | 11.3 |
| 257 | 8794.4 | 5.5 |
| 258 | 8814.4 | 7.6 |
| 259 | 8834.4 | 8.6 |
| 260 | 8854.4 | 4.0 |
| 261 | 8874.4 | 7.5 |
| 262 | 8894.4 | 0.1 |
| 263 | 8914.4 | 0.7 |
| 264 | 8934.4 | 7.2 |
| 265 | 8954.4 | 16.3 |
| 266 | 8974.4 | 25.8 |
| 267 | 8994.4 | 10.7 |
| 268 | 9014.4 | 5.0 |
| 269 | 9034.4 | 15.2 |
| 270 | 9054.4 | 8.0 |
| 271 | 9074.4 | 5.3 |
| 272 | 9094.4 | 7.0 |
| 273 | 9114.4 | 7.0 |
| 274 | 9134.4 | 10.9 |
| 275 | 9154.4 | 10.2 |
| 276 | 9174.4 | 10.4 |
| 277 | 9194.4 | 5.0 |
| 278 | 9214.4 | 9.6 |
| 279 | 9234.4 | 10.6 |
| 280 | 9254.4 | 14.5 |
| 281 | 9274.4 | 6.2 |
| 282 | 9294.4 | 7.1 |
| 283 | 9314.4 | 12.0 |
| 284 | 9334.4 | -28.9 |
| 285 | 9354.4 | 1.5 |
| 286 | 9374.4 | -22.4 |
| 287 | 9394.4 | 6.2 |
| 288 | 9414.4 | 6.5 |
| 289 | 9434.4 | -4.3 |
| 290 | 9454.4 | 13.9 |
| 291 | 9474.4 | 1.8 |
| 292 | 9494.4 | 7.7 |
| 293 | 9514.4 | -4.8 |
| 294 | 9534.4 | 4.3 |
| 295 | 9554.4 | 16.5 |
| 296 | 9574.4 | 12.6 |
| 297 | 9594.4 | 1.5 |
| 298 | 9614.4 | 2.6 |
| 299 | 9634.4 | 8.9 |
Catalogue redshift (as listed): 1.067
